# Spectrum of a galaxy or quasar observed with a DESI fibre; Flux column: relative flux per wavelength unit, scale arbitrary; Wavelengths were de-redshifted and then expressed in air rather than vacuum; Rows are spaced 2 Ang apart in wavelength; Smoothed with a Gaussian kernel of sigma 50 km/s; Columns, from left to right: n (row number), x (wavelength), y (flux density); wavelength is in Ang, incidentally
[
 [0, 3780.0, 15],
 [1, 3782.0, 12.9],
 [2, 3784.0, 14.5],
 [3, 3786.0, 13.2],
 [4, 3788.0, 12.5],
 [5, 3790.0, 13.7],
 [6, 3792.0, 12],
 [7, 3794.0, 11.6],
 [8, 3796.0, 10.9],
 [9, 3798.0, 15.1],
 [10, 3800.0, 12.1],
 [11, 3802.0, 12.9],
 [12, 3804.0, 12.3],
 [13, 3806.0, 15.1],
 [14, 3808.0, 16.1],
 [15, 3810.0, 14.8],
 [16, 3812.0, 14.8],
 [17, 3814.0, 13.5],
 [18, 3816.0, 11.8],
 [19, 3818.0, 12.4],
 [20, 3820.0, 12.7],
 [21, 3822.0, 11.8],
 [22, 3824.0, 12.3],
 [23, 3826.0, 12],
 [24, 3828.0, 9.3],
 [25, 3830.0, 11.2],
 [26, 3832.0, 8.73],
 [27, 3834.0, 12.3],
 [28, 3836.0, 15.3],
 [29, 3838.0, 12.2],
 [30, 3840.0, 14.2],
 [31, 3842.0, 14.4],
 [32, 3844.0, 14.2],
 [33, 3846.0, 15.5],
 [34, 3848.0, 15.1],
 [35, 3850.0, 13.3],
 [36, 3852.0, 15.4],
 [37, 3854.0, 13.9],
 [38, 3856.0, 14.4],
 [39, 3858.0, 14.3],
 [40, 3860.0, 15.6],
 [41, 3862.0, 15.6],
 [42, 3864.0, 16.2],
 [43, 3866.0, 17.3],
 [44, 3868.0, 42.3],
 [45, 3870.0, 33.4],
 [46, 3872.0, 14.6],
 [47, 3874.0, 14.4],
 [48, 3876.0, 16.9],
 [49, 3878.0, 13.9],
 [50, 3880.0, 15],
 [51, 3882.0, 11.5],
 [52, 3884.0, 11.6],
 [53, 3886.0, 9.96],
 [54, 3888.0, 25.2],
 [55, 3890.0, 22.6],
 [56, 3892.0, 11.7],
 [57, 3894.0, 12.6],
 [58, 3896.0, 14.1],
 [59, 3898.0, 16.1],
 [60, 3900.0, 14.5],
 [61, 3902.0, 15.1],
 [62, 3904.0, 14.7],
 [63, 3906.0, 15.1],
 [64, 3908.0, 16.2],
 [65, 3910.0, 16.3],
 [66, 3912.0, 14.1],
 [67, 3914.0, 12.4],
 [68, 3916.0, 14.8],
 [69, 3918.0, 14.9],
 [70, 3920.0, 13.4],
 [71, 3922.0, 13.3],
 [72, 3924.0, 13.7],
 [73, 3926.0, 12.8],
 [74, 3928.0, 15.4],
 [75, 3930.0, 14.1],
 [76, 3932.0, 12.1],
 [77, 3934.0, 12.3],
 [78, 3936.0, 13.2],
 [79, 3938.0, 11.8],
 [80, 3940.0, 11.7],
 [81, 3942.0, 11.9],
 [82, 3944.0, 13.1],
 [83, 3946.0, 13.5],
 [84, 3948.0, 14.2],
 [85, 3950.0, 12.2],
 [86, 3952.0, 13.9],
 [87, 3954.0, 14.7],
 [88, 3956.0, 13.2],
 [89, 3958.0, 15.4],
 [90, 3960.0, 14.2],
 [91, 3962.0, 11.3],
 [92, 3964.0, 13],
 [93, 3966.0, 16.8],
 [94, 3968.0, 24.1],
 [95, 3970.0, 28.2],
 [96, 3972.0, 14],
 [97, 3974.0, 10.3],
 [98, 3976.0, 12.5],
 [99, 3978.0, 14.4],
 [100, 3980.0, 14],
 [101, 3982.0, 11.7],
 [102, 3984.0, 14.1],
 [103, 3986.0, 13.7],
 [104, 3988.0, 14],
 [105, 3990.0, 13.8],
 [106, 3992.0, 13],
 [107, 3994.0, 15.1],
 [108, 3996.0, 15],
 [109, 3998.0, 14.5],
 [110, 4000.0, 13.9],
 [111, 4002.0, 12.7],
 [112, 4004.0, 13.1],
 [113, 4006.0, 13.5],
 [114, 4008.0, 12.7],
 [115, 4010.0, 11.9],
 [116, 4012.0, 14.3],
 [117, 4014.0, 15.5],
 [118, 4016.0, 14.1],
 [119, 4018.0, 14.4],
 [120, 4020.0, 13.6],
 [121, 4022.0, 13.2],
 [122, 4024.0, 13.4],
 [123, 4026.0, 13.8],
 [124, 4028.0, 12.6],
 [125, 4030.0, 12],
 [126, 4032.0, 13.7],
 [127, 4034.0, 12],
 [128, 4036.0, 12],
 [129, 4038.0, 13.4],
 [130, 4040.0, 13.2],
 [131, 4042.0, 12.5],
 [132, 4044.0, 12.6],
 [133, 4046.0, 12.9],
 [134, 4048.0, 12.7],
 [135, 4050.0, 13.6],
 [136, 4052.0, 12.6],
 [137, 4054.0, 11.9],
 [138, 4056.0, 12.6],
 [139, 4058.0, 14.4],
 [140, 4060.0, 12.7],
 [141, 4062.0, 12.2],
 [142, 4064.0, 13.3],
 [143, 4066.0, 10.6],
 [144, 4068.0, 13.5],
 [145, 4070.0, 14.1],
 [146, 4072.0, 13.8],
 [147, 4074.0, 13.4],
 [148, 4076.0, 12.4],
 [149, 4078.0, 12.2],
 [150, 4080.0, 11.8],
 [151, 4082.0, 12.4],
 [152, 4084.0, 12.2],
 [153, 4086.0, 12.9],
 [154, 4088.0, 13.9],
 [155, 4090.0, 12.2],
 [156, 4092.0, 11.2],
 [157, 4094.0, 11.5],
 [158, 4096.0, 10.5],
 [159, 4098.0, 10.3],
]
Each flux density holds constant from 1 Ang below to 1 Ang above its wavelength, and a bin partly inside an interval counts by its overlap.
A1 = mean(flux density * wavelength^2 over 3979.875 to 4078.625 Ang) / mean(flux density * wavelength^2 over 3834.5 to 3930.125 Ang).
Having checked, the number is 0.9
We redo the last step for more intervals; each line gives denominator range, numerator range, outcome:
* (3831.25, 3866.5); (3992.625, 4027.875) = 1.04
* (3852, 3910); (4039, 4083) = 0.84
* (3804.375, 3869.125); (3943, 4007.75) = 1.05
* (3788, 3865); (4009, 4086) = 1.08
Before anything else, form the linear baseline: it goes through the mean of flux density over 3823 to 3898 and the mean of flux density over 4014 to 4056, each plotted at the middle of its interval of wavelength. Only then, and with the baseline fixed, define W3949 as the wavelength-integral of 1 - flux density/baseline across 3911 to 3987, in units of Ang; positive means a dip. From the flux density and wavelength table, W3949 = 0.9 Ang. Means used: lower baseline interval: 15.5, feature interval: 14.1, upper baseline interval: 13.1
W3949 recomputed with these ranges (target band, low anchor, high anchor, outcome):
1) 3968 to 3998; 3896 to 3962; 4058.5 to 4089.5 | -3.16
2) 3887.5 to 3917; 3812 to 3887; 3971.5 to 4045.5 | -2.46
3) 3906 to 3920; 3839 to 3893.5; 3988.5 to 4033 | 0.91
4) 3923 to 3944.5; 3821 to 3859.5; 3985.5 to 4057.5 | 0.55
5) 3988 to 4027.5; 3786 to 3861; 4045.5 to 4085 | -2.70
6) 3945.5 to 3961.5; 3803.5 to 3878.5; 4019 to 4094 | 0.06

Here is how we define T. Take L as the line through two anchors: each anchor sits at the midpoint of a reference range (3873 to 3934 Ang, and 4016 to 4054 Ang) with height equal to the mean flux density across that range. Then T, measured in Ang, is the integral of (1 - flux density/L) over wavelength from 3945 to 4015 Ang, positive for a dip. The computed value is -3.52 Ang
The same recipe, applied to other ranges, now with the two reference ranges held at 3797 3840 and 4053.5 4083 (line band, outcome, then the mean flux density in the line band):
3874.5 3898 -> -4.1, 15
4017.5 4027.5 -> -0.6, 13.6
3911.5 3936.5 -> -1.5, 13.6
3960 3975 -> -4.5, 16.6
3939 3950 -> 0.0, 12.8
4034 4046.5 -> 0.1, 12.7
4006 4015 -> -0.6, 13.6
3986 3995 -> -0.8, 13.9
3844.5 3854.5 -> -1.4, 14.7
